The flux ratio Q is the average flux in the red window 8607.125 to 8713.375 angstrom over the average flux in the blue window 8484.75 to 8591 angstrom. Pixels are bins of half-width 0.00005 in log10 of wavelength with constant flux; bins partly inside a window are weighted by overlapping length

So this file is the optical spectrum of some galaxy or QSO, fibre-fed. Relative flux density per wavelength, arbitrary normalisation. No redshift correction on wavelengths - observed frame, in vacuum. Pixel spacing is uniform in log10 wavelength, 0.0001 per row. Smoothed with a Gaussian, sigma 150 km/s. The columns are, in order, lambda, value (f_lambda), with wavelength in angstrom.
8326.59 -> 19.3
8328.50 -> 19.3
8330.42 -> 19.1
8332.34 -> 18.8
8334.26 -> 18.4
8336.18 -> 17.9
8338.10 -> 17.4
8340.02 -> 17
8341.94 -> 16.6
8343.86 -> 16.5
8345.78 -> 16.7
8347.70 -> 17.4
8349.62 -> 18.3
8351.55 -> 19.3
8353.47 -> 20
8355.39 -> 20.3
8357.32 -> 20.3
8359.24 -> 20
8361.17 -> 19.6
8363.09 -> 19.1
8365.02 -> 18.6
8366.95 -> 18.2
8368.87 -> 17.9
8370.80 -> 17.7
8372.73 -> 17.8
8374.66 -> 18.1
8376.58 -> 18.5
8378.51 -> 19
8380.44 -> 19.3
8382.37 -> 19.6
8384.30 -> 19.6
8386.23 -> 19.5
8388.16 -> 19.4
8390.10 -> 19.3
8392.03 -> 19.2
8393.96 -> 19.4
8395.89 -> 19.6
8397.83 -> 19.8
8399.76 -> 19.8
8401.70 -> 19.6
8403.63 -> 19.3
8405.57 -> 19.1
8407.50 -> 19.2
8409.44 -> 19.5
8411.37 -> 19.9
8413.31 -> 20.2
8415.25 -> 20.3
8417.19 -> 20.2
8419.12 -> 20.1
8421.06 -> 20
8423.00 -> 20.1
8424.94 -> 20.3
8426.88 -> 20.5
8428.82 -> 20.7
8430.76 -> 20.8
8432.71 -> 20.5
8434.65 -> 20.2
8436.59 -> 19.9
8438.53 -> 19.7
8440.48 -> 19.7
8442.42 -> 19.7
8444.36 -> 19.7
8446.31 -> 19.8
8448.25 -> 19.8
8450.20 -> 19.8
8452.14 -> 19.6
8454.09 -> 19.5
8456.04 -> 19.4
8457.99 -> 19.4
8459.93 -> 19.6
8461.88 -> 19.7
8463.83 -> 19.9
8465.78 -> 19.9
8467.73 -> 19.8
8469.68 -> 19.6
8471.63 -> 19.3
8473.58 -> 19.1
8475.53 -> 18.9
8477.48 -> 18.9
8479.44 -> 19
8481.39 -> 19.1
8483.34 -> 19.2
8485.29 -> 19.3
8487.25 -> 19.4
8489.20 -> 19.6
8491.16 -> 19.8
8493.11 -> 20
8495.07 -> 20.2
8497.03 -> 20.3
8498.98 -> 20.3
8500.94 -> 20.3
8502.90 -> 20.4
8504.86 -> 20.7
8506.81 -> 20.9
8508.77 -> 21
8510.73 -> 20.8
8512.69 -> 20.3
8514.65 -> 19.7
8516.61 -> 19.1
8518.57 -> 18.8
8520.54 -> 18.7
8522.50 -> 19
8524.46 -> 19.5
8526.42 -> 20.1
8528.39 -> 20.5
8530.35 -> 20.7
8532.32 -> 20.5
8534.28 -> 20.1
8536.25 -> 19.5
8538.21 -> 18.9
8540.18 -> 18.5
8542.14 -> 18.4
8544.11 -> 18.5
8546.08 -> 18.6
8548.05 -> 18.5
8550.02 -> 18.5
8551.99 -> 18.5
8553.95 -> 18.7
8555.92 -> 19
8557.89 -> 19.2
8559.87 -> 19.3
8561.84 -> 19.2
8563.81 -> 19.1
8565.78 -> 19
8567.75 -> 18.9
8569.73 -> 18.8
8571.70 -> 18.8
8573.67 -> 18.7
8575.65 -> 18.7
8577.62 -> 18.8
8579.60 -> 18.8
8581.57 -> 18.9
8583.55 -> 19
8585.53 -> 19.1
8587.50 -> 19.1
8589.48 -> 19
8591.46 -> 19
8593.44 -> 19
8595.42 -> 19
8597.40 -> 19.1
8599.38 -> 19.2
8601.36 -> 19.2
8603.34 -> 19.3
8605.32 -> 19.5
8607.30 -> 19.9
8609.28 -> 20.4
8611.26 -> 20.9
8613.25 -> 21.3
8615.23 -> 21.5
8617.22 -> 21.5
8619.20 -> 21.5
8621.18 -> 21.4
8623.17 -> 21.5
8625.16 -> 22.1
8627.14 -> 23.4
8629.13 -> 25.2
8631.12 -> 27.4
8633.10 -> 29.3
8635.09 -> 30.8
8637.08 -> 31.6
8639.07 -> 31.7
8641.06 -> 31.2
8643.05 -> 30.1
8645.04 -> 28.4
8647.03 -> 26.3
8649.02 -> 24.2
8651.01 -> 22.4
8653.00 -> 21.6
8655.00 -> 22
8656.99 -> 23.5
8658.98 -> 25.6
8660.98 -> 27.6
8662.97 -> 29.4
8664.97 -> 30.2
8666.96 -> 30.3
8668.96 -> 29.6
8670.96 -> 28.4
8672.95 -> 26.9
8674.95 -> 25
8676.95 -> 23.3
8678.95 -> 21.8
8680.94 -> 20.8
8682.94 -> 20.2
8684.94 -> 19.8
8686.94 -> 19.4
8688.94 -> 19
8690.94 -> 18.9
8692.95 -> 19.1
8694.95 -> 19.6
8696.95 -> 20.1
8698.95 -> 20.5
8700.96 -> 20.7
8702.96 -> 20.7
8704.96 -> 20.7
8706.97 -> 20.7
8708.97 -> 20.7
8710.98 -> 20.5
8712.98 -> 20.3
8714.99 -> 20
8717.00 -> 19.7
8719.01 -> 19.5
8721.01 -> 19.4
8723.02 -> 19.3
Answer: 1.2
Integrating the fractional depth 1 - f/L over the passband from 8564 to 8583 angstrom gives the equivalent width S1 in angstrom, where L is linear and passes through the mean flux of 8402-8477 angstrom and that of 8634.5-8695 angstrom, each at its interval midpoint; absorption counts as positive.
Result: 3.4 angstrom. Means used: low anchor 19.8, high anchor 25.2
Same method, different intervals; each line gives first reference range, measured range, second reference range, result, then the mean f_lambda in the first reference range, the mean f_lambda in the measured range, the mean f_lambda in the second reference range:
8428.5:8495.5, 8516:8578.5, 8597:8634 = 5.2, 19.7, 19.1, 21.8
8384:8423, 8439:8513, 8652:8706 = 2.9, 19.7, 19.8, 23.1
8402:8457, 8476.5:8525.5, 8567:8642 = 2.0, 19.9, 19.8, 21.7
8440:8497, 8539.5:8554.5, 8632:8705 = 2.1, 19.6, 18.5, 24.7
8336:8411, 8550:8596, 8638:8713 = 6.6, 18.8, 18.9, 23.8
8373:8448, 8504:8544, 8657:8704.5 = 2.8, 19.7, 19.8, 23.3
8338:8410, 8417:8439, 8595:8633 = -0.9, 18.8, 20.3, 21.5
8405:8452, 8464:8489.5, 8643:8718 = 1.5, 20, 19.3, 23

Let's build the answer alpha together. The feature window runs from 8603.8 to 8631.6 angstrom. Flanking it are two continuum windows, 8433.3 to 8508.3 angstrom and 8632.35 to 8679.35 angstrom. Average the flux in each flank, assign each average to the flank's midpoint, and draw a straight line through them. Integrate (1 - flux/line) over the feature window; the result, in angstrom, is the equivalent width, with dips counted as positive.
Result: 4.2 angstrom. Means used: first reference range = 19.7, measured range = 21.8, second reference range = 27.2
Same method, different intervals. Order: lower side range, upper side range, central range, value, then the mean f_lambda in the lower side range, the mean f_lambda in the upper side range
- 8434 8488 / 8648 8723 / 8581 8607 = 2.6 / 19.5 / 22.4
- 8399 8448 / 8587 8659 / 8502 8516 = 0.5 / 20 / 23.2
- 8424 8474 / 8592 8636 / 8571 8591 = 2.4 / 19.8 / 21.9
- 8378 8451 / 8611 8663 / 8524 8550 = 3.9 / 19.8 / 25.3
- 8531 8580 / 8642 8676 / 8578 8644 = 2.2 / 19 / 26.6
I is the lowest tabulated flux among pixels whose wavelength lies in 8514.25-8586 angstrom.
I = 18.4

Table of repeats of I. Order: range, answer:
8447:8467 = 19.4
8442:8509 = 18.9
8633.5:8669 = 21.6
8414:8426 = 20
